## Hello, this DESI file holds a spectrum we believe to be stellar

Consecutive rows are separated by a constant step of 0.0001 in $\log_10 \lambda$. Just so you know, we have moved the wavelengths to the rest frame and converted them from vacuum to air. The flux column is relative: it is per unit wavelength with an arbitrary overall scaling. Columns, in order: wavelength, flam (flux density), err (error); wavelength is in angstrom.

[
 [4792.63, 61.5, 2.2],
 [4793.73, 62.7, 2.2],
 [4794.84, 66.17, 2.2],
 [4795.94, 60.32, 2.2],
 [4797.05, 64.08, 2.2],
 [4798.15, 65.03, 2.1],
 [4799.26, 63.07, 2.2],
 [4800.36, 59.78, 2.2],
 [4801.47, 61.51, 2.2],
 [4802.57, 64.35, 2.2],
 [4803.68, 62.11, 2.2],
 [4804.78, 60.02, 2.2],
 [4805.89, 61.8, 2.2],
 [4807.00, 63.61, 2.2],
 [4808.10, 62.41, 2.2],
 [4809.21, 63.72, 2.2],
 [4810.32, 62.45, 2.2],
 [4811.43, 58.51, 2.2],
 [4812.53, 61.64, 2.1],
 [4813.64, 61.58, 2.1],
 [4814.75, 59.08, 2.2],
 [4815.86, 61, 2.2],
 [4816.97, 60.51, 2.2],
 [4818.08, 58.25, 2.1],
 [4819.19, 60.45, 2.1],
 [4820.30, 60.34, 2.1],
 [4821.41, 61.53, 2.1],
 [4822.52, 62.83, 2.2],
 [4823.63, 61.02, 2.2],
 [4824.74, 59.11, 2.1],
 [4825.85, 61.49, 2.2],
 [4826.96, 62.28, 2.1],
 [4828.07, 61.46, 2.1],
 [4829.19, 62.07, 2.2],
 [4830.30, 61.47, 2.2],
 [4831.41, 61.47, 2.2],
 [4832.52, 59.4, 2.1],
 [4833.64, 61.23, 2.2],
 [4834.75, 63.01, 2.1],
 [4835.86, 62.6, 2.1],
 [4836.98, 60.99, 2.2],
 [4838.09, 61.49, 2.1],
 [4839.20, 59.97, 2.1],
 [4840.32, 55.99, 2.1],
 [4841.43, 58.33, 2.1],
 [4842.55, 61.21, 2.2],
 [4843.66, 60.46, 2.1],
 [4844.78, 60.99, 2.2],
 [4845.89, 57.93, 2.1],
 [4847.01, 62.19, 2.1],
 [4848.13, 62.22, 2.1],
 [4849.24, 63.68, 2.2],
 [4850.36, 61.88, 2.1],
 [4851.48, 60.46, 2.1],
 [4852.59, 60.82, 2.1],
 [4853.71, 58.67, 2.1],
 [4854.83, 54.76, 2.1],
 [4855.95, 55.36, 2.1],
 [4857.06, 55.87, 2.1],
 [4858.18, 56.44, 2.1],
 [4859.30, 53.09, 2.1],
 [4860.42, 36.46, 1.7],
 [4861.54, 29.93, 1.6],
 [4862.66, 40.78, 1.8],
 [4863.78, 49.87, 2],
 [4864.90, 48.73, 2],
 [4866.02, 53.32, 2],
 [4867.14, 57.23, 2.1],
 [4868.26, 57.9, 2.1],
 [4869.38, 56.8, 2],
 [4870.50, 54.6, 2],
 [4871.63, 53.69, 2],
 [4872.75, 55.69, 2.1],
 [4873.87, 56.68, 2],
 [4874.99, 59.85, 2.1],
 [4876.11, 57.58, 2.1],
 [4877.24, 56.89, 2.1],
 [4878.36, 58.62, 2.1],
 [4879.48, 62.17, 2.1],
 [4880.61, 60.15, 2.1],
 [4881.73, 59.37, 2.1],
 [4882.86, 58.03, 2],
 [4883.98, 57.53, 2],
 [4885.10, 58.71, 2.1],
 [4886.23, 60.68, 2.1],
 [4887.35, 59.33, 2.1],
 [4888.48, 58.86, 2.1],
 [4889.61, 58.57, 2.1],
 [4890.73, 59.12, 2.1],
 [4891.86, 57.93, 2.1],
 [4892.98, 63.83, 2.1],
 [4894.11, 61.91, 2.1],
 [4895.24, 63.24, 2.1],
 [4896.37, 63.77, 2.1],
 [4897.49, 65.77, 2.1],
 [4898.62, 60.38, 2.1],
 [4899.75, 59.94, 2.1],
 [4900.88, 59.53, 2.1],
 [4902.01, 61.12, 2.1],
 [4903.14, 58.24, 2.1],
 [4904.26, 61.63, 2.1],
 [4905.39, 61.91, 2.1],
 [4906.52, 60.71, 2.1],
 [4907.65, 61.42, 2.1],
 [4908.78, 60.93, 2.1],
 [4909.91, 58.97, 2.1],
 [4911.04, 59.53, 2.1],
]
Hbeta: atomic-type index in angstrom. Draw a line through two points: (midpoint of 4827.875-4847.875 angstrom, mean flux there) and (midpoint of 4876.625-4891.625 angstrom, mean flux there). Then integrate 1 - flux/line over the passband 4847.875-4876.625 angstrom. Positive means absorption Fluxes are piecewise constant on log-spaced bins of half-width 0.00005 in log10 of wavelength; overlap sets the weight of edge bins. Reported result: 2.7 angstrom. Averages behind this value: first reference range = 60.7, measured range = 54.2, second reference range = 59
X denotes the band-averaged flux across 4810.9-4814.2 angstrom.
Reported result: 60.7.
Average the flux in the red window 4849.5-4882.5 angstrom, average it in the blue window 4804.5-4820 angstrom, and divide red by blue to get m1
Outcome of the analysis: 0.9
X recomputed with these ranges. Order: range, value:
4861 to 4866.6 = 44.6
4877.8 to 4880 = 60.5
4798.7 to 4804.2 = 62.1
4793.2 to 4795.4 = 64.4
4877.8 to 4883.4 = 59.6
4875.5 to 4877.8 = 57.2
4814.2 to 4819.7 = 59.8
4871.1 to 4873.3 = 54.7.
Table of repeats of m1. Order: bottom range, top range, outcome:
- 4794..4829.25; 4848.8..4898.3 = 0.92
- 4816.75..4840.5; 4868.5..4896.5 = 0.97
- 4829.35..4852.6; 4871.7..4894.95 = 0.97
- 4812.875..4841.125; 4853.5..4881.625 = 0.88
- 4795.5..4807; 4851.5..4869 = 0.83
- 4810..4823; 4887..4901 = 1.01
